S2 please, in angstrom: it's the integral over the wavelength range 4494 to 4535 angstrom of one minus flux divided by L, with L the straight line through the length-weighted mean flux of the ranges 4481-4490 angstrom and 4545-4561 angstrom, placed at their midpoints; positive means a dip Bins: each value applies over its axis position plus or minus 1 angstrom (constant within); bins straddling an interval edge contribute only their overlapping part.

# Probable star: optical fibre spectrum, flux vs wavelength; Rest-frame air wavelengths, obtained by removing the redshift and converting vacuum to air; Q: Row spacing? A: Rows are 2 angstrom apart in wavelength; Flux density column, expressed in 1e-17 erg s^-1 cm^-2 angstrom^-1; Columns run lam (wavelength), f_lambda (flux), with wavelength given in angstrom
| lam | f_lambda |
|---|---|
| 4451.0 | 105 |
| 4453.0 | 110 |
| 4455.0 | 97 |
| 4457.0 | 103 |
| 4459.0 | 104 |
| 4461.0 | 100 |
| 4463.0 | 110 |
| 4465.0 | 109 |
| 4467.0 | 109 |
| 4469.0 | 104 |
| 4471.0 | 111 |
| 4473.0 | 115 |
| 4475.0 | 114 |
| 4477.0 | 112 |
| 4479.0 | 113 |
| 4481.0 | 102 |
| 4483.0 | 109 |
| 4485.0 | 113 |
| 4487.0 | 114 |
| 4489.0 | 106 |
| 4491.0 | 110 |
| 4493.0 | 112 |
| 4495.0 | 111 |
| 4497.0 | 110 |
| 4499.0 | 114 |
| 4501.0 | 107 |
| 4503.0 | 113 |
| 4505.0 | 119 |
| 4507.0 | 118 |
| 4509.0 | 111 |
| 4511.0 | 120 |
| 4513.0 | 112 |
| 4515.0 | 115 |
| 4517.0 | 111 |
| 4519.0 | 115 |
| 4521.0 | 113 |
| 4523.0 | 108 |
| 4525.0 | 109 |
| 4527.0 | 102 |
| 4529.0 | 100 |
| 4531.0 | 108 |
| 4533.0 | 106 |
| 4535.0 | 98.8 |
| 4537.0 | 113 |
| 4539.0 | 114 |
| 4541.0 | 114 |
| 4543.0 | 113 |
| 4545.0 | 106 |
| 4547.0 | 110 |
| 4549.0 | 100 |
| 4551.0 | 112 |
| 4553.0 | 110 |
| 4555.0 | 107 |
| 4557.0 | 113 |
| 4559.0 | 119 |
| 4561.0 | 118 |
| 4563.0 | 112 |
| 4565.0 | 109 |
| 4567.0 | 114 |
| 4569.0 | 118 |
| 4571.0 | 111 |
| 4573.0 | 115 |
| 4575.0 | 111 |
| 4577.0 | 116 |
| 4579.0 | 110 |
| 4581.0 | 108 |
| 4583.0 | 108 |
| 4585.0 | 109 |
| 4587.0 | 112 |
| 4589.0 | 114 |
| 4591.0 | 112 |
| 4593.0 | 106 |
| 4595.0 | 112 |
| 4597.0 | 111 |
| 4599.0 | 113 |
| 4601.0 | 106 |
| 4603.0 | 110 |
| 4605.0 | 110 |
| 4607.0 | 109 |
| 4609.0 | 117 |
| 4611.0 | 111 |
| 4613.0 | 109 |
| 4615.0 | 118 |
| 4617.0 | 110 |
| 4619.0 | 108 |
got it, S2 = -0.3 angstrom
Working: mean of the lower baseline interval 110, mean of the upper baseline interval 110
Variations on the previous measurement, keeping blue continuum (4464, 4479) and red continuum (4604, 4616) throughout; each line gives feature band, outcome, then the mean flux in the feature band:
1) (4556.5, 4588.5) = -0.2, 113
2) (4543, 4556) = 0.4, 108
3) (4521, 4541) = 0.8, 107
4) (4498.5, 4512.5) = -0.4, 114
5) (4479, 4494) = 0.2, 110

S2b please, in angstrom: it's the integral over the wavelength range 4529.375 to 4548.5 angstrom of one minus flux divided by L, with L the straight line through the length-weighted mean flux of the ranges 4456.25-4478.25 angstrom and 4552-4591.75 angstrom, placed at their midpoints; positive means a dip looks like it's 0.42 angstrom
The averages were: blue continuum 108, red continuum 112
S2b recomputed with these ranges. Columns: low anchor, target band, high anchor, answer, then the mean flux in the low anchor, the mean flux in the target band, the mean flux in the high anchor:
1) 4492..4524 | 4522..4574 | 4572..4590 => 1.0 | 113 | 110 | 111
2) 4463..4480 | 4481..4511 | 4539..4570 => -0.2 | 111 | 112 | 112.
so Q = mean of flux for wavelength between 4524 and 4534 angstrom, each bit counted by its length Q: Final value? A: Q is 105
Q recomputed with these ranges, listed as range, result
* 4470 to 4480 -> 113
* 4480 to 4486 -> 108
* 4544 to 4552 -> 107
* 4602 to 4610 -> 112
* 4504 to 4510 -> 116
